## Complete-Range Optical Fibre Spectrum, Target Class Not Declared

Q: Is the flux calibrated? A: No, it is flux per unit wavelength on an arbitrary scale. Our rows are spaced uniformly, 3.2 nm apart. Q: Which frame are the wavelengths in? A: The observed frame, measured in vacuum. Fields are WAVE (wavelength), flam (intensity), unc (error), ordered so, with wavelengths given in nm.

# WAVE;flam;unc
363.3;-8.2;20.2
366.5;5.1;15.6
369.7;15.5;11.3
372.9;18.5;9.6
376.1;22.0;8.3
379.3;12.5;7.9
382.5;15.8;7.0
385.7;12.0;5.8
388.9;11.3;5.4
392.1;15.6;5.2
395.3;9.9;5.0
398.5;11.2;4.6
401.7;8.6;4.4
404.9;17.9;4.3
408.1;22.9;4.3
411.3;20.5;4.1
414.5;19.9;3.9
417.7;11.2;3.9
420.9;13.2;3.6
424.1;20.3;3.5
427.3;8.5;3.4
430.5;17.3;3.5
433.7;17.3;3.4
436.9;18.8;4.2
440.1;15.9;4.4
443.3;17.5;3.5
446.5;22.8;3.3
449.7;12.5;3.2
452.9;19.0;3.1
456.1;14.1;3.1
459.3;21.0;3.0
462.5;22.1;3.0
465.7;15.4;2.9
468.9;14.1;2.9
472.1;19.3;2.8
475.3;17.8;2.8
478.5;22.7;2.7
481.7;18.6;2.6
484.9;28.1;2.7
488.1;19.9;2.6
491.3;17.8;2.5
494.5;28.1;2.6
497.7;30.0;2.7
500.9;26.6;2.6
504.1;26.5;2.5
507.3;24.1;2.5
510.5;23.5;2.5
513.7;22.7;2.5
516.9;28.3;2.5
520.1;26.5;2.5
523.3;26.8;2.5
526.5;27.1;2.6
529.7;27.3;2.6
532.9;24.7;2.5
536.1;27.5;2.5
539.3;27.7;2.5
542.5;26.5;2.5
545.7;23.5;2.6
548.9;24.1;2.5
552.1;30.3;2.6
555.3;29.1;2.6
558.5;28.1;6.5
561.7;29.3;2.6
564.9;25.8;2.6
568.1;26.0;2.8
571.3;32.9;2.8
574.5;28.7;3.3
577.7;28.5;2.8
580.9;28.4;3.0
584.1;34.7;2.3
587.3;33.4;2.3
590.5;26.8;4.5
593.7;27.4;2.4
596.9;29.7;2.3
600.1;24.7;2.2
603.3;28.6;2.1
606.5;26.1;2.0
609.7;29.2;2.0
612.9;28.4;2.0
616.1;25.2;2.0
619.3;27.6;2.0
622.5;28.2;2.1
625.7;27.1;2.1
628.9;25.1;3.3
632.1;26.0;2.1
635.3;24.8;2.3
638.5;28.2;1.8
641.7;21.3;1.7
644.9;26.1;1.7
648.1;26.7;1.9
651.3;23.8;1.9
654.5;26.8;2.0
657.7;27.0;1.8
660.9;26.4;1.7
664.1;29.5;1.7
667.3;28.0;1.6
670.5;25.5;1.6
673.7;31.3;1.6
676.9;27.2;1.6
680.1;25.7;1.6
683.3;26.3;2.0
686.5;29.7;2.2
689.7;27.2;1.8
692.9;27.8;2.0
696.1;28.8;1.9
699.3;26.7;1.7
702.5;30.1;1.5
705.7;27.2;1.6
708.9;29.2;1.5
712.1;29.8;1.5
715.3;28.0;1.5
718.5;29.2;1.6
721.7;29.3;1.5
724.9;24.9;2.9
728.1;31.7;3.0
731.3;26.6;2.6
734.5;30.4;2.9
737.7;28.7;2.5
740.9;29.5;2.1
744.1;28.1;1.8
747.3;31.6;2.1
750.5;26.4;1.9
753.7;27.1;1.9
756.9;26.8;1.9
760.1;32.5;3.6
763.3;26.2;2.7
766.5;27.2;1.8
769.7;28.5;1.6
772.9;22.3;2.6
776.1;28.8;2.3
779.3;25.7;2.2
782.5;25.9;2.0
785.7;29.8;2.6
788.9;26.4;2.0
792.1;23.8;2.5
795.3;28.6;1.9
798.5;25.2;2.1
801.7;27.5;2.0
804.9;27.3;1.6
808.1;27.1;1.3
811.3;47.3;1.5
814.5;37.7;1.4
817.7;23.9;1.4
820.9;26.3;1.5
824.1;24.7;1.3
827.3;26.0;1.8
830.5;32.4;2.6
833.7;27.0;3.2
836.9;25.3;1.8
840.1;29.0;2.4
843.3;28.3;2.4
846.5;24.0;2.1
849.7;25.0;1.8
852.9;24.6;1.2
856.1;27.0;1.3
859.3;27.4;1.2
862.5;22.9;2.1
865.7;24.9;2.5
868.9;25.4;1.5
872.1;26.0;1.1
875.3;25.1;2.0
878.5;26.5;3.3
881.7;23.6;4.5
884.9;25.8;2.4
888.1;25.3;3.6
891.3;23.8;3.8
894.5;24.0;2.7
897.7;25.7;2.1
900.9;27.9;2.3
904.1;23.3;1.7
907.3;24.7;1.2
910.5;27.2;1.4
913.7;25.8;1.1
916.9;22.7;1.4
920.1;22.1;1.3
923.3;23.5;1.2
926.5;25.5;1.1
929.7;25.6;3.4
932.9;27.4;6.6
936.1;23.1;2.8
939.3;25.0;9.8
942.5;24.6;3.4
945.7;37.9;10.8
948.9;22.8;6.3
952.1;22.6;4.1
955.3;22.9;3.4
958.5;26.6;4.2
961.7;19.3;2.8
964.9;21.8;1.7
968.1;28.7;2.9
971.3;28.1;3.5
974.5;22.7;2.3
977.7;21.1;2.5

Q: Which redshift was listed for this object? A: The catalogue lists 0.24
